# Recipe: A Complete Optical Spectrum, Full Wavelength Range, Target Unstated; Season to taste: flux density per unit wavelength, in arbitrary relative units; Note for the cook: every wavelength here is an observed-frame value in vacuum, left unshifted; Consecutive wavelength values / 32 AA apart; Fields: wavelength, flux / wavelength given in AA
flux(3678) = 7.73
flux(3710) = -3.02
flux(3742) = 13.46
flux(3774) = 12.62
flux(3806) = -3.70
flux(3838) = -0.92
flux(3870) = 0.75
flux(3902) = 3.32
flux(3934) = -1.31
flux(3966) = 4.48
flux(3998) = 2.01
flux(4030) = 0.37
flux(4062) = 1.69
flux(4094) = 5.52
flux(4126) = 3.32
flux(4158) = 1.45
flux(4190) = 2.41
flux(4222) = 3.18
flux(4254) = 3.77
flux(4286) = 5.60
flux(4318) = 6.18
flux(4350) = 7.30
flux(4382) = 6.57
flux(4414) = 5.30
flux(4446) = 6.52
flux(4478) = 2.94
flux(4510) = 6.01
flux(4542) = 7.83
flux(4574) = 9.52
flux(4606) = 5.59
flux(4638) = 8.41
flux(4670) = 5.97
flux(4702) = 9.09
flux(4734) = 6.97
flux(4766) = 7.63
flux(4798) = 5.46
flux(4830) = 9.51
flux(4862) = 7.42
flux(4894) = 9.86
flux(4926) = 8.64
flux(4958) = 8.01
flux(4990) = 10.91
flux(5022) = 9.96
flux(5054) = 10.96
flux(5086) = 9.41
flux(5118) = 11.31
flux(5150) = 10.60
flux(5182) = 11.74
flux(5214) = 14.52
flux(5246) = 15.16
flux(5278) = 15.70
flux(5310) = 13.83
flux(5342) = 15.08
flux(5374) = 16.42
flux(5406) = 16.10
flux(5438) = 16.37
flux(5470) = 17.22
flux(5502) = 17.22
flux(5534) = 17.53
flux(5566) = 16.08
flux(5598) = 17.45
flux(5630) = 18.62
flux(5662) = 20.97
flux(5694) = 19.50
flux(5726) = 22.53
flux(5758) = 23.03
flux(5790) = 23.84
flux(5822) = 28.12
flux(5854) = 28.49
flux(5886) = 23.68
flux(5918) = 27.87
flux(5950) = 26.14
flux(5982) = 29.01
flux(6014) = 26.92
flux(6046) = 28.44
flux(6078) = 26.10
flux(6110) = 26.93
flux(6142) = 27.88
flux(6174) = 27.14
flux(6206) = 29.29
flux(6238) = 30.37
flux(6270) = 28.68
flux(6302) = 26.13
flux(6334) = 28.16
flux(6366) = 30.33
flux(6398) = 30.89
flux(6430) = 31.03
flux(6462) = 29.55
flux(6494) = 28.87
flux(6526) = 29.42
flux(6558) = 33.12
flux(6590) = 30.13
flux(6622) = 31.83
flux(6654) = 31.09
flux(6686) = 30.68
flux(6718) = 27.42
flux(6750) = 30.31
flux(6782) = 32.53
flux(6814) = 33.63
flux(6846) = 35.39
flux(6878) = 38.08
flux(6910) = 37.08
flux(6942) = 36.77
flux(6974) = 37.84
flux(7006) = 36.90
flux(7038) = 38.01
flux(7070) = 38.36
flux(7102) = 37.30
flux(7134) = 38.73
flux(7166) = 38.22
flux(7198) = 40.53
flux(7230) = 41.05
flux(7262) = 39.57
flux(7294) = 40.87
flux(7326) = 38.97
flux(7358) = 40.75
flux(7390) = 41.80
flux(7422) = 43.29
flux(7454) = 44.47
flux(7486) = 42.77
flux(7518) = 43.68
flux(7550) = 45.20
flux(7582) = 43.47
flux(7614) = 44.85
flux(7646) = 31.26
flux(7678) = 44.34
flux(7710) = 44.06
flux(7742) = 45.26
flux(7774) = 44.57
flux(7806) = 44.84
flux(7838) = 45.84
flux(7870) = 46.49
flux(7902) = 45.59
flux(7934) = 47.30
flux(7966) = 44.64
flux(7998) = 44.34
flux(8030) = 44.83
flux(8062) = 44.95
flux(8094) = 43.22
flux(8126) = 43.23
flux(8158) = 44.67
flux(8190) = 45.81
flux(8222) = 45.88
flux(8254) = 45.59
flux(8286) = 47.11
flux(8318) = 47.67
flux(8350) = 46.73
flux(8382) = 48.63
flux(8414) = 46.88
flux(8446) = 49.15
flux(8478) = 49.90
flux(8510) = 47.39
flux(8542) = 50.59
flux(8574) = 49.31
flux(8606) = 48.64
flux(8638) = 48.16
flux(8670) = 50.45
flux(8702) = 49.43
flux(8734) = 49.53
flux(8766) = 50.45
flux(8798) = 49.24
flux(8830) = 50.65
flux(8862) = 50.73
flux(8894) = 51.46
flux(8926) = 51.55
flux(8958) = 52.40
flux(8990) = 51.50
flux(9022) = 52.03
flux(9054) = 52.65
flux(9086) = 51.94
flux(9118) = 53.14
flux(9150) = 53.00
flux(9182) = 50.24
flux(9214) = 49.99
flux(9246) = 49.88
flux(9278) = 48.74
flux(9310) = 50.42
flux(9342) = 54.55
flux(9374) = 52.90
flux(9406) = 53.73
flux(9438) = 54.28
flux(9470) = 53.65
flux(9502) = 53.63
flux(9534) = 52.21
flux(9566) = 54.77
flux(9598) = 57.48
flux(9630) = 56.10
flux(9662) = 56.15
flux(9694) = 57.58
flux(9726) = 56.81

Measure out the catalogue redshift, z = 0.296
